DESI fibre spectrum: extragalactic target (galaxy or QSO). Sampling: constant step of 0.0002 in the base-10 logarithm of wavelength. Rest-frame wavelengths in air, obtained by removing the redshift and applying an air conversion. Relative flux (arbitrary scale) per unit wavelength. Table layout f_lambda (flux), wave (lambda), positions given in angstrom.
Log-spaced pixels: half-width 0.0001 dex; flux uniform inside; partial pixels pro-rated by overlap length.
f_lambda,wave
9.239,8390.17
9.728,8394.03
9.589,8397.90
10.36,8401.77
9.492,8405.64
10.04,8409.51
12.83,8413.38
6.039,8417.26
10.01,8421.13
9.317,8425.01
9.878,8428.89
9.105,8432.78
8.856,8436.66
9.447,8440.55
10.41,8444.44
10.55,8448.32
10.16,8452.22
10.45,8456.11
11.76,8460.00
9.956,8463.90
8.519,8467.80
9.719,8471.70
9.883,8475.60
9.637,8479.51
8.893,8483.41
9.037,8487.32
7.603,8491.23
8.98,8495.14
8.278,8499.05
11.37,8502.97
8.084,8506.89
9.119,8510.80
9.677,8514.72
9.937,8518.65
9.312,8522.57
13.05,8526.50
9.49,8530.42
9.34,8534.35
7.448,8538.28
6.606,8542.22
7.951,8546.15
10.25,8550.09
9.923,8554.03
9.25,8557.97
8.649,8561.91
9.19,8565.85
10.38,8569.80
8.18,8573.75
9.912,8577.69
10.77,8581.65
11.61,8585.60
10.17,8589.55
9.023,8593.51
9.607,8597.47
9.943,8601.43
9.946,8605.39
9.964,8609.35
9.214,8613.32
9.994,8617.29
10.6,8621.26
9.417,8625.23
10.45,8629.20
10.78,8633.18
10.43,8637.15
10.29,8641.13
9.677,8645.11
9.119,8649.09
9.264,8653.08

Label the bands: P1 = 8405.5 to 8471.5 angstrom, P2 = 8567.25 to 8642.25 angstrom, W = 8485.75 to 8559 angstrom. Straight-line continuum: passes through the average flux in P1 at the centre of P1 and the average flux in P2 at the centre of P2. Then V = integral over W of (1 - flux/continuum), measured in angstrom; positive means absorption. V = 5.4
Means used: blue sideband 9.82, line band 9.19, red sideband 10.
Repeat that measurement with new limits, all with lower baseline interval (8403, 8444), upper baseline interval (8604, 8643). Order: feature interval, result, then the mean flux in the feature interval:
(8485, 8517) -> 2.43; 9.02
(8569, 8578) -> 0.61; 9.3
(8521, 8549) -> 2.27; 9.06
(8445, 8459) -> -1.24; 10.5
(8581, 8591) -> -0.89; 10.9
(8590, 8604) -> 0.59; 9.61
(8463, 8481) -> 0.31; 9.51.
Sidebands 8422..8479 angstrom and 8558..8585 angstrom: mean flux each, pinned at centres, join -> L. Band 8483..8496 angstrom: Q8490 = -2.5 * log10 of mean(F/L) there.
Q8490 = 0.14 mag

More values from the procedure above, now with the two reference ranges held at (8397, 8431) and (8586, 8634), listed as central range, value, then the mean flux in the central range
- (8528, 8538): 0.07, 9.26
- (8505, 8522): 0.07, 9.22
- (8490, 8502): 0.15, 8.58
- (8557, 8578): 0.08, 9.21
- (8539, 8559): 0.14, 8.69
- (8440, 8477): -0.04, 10.1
